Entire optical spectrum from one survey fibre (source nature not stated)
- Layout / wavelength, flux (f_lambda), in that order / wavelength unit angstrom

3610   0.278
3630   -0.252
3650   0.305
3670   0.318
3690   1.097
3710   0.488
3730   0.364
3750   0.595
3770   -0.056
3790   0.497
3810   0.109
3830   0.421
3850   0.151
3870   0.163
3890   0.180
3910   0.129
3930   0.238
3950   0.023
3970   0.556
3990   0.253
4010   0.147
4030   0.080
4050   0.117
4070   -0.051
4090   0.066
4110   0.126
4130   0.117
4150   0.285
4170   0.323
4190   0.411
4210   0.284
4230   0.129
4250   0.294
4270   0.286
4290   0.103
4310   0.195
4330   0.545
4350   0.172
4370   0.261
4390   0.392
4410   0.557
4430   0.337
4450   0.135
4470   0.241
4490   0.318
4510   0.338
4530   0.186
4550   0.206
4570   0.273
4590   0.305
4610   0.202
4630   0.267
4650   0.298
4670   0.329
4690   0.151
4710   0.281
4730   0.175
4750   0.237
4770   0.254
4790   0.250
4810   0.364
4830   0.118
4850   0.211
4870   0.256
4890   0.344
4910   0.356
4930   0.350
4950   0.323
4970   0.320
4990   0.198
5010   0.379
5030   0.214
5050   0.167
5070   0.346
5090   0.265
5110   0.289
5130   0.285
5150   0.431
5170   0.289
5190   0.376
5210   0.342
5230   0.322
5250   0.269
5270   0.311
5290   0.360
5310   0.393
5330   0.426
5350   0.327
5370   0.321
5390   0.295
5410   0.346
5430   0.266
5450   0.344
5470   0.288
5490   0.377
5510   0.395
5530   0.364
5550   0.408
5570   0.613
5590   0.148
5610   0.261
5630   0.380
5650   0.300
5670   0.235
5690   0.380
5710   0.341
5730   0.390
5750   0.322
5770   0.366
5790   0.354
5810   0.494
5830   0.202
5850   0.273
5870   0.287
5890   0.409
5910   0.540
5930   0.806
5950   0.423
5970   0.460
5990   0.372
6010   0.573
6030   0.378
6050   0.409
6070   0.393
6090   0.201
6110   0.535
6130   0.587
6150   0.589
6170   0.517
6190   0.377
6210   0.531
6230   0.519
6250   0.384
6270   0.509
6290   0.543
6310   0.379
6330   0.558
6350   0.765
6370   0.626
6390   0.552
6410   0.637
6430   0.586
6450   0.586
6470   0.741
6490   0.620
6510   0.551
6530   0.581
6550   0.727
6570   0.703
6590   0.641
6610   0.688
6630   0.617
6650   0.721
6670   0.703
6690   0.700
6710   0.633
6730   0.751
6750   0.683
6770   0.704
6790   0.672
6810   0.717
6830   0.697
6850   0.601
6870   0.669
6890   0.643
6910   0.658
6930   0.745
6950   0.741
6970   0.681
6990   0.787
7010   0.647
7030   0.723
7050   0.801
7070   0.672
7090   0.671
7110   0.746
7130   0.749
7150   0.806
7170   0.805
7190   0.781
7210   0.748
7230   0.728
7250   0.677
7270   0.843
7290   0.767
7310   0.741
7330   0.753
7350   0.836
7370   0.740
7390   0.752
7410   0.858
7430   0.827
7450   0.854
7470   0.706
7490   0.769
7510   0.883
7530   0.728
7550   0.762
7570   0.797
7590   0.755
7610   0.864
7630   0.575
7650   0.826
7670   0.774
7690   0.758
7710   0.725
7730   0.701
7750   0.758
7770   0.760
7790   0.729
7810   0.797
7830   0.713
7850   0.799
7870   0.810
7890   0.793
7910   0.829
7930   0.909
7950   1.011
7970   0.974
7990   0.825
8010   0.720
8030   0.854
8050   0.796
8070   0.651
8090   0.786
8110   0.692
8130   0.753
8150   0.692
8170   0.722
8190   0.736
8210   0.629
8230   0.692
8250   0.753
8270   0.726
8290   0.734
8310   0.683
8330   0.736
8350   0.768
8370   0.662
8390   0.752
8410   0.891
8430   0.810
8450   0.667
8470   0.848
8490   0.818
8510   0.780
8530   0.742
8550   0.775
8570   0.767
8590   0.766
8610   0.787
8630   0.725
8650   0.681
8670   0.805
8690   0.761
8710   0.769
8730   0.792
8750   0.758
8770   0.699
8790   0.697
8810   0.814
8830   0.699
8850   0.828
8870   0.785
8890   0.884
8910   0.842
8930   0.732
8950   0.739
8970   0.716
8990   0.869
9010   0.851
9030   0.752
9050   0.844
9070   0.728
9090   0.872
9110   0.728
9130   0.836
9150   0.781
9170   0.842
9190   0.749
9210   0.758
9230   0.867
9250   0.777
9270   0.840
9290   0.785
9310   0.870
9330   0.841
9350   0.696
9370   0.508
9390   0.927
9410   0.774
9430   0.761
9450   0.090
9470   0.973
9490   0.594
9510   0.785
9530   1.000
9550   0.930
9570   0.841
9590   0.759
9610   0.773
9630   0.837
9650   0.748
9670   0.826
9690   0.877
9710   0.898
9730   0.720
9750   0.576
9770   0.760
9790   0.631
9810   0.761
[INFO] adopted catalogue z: 0.588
